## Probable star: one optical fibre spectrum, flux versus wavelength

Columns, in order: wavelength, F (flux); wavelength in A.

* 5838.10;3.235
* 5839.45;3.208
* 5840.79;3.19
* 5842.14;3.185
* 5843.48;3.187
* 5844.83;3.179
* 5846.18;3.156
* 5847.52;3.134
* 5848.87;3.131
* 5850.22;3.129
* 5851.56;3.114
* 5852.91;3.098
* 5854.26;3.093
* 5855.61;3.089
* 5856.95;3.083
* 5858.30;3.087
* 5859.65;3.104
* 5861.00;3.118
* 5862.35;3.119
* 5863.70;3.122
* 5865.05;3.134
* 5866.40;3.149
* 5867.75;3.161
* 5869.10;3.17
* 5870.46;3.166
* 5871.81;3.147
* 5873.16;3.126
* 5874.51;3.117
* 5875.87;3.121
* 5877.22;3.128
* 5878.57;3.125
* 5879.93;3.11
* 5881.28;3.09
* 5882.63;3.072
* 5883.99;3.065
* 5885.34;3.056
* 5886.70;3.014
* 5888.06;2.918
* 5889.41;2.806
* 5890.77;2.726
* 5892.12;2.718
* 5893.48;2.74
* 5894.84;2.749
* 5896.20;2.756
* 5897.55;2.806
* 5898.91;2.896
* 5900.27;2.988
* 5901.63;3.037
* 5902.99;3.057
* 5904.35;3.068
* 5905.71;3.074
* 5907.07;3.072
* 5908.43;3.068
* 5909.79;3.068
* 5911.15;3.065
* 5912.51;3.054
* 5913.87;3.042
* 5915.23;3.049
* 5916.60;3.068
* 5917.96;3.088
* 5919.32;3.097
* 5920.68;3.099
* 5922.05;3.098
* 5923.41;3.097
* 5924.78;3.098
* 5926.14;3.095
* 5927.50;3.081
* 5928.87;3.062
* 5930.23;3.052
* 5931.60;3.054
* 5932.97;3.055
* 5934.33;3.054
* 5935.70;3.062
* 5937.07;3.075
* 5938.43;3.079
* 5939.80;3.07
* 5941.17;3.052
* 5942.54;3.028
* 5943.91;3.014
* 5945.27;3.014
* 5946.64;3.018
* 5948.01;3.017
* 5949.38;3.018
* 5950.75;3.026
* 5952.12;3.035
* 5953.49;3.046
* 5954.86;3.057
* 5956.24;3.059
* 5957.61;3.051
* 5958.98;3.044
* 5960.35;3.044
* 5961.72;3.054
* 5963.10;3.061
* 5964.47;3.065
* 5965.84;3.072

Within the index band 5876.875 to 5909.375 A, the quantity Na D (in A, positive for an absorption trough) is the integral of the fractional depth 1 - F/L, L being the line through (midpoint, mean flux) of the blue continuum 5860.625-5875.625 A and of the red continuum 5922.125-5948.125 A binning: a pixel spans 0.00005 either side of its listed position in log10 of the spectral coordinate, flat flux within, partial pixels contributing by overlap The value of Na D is 1.5 A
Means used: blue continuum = 3.14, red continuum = 3.06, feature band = 2.96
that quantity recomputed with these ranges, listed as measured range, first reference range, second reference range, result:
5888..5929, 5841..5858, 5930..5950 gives 1.1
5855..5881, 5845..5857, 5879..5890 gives -0.5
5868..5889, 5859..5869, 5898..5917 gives 0.1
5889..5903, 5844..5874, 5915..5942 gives 1.2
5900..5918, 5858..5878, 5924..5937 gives 0.2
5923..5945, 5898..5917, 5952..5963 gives -0.1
